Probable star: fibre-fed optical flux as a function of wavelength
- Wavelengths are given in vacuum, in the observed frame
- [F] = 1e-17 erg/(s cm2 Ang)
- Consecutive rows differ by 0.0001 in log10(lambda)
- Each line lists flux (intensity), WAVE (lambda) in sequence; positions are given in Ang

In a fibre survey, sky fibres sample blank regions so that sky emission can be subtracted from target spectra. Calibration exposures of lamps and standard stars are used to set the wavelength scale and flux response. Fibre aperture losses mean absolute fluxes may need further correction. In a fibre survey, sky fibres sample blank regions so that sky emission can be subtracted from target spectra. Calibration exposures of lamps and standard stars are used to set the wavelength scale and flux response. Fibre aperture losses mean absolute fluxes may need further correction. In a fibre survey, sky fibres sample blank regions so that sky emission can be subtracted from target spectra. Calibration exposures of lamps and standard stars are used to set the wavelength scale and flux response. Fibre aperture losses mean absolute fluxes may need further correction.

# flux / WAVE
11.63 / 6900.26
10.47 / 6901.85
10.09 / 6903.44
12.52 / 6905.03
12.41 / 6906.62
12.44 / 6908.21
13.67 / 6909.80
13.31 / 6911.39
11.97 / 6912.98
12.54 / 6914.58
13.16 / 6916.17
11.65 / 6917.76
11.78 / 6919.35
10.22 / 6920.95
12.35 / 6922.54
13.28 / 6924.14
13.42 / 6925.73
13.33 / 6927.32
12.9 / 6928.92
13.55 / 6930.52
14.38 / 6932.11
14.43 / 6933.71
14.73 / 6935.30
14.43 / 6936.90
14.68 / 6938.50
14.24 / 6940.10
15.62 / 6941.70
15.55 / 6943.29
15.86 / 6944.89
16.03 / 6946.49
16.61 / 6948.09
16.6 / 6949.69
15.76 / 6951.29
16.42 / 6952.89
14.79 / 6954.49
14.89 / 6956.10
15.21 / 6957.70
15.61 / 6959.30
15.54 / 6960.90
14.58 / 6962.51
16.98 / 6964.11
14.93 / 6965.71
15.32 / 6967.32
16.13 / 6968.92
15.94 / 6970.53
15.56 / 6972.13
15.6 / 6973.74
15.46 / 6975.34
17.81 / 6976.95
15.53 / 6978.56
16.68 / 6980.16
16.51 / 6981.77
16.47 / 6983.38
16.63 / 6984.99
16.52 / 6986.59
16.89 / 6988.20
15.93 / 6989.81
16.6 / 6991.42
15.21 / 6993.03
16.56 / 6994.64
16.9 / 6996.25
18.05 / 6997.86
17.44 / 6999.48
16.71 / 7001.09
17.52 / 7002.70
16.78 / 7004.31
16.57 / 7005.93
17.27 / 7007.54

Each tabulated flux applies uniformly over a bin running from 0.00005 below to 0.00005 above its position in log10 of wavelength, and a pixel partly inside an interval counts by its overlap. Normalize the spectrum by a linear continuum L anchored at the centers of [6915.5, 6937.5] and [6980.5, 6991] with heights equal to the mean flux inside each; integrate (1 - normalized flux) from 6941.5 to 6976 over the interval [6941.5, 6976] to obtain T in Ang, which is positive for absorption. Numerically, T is -1.7 Ang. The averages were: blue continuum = 13.1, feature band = 15.7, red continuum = 16.5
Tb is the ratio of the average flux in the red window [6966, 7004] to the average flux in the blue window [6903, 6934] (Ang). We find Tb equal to 1.30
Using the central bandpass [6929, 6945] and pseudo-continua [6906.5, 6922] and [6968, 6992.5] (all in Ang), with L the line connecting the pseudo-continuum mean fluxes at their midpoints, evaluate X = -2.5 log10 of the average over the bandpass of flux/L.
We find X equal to -0.07 mag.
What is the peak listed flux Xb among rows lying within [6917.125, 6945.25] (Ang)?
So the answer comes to 15.86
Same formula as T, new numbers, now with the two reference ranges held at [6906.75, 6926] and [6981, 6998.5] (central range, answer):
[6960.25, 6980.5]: -0.47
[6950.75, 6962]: -0.57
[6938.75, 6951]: -1.47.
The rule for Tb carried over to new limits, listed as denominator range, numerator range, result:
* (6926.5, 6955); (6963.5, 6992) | 1.08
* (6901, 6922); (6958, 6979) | 1.31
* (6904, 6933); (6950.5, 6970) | 1.22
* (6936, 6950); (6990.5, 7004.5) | 1.09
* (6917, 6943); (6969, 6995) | 1.20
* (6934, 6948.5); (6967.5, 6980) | 1.05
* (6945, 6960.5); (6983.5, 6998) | 1.05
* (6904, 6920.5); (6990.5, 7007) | 1.35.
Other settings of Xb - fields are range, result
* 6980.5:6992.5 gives 16.89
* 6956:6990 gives 17.81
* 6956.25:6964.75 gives 16.98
